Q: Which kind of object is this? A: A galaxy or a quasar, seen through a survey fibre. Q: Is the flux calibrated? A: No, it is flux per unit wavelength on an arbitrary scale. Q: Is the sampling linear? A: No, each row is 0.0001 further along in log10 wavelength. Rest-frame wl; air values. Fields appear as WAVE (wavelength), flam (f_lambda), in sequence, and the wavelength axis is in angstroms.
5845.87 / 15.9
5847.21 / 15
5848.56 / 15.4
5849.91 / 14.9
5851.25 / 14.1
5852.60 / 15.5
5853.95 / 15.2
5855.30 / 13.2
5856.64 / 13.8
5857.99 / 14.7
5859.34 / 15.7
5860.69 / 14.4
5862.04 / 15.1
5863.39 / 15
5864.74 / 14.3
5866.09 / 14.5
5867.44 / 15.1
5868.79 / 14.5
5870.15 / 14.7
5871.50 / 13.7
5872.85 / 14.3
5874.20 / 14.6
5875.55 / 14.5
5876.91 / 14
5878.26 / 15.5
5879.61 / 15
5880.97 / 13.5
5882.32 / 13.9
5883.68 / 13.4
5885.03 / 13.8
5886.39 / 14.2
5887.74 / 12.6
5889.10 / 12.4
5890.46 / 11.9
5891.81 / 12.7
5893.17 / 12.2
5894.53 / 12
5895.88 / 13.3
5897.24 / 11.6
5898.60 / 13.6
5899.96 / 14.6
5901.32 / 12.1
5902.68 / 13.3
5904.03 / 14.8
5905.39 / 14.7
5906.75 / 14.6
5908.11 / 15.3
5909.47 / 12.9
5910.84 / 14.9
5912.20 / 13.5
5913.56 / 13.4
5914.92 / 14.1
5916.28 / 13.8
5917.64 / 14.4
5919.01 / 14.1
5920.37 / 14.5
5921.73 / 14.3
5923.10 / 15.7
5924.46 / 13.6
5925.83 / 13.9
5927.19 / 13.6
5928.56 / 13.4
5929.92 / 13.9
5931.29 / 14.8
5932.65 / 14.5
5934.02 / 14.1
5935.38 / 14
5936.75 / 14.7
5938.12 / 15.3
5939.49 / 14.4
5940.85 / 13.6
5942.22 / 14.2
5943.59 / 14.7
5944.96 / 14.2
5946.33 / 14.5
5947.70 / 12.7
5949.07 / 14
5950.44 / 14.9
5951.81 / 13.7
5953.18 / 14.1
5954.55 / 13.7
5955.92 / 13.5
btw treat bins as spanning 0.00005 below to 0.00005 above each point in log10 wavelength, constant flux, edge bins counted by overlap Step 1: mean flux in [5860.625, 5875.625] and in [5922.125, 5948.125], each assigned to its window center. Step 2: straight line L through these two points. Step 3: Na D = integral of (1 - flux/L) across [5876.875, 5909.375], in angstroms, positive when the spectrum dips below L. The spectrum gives 2.1 angstroms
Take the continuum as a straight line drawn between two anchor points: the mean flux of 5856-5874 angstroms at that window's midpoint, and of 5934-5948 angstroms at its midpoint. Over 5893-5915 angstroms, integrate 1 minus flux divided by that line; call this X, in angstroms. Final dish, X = 1.3 angstroms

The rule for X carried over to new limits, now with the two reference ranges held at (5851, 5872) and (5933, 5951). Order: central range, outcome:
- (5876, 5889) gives 0.5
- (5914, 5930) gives 0.3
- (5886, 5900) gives 1.7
